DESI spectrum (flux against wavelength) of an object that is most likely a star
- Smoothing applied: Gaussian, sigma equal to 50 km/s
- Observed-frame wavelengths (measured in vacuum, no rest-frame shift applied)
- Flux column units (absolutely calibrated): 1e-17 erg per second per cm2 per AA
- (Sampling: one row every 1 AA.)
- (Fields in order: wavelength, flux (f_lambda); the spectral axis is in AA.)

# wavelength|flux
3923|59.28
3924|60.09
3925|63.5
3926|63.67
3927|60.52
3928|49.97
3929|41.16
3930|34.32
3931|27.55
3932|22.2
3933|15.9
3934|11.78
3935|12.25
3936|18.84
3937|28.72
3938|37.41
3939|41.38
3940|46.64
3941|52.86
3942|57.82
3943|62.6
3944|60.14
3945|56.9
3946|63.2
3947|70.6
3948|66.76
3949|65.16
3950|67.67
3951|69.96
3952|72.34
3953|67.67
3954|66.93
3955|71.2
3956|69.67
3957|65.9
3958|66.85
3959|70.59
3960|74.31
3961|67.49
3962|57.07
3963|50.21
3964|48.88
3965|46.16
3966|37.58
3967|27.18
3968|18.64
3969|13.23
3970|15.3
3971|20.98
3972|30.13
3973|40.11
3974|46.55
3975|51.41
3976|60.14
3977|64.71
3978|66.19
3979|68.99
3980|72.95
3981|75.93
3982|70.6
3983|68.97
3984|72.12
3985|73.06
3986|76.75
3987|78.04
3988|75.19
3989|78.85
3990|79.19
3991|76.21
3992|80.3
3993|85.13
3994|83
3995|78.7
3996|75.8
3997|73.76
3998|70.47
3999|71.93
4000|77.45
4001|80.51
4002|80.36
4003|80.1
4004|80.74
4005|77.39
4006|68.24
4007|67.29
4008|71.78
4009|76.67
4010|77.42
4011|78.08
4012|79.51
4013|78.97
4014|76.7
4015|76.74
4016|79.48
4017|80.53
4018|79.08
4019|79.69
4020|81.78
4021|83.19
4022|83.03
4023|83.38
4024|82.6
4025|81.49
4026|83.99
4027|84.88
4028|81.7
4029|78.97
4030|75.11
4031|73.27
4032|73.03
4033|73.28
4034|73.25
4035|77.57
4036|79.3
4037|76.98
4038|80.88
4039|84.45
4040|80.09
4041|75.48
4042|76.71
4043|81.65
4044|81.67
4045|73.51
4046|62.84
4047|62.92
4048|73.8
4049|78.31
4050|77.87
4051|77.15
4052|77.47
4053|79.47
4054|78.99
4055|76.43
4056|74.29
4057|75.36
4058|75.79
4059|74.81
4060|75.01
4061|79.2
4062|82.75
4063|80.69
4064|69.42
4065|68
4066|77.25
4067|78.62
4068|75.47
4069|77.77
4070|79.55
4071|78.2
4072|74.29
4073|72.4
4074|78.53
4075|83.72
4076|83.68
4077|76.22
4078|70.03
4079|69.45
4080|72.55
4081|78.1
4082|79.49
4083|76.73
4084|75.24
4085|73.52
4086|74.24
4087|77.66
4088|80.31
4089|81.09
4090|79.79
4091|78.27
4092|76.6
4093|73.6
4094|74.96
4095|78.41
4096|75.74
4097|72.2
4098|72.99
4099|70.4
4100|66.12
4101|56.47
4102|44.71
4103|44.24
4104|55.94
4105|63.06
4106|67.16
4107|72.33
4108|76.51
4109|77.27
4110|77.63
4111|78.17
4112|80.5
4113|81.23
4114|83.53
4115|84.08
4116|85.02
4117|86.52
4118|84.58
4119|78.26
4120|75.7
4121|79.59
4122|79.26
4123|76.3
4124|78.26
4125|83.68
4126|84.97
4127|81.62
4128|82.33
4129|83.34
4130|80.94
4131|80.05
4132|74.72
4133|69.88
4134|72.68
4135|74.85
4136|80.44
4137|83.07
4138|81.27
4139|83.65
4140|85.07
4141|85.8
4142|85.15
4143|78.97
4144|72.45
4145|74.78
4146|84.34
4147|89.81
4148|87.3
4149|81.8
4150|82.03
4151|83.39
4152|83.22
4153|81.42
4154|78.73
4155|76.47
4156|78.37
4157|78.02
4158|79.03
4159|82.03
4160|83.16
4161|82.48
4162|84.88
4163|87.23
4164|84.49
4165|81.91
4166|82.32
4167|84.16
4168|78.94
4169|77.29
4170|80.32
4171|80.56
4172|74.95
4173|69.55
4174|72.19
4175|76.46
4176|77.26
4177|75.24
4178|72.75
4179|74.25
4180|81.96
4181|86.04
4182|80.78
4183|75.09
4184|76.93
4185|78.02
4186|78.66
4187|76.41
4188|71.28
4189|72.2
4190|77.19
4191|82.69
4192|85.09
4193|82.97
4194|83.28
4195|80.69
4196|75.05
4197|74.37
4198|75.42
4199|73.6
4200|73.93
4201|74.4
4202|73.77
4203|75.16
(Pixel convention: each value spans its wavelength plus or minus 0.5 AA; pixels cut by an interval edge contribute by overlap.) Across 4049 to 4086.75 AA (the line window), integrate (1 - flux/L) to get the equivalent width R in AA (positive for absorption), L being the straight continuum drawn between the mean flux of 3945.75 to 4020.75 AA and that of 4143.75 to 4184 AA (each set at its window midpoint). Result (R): -1.8 AA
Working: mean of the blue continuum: 66.8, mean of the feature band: 76.5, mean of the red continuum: 79.9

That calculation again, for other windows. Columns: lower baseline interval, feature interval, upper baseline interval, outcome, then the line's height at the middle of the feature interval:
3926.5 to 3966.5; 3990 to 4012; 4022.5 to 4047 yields -2.9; 67.9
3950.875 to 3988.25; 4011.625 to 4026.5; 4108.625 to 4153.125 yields -3.7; 64.6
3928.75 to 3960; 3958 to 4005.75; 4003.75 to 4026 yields 2.3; 65.8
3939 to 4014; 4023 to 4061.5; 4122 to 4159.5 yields -3.4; 71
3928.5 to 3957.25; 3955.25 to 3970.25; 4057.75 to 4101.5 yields 1.0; 53.5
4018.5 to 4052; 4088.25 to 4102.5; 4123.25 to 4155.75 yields 1.4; 79.6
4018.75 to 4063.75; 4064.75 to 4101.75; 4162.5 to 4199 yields 1.3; 78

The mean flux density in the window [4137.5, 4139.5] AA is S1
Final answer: 82.5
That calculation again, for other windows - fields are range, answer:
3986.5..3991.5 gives 77.5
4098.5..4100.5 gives 68.3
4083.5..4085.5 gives 74.4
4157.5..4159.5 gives 80.5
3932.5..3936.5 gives 14.7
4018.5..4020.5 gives 80.7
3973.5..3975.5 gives 49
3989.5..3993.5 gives 80.2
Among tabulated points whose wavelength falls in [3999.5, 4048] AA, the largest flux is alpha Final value 84.88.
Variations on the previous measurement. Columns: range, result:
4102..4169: 89.81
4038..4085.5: 84.45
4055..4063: 82.75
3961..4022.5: 85.13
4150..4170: 87.23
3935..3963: 74.31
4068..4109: 83.72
